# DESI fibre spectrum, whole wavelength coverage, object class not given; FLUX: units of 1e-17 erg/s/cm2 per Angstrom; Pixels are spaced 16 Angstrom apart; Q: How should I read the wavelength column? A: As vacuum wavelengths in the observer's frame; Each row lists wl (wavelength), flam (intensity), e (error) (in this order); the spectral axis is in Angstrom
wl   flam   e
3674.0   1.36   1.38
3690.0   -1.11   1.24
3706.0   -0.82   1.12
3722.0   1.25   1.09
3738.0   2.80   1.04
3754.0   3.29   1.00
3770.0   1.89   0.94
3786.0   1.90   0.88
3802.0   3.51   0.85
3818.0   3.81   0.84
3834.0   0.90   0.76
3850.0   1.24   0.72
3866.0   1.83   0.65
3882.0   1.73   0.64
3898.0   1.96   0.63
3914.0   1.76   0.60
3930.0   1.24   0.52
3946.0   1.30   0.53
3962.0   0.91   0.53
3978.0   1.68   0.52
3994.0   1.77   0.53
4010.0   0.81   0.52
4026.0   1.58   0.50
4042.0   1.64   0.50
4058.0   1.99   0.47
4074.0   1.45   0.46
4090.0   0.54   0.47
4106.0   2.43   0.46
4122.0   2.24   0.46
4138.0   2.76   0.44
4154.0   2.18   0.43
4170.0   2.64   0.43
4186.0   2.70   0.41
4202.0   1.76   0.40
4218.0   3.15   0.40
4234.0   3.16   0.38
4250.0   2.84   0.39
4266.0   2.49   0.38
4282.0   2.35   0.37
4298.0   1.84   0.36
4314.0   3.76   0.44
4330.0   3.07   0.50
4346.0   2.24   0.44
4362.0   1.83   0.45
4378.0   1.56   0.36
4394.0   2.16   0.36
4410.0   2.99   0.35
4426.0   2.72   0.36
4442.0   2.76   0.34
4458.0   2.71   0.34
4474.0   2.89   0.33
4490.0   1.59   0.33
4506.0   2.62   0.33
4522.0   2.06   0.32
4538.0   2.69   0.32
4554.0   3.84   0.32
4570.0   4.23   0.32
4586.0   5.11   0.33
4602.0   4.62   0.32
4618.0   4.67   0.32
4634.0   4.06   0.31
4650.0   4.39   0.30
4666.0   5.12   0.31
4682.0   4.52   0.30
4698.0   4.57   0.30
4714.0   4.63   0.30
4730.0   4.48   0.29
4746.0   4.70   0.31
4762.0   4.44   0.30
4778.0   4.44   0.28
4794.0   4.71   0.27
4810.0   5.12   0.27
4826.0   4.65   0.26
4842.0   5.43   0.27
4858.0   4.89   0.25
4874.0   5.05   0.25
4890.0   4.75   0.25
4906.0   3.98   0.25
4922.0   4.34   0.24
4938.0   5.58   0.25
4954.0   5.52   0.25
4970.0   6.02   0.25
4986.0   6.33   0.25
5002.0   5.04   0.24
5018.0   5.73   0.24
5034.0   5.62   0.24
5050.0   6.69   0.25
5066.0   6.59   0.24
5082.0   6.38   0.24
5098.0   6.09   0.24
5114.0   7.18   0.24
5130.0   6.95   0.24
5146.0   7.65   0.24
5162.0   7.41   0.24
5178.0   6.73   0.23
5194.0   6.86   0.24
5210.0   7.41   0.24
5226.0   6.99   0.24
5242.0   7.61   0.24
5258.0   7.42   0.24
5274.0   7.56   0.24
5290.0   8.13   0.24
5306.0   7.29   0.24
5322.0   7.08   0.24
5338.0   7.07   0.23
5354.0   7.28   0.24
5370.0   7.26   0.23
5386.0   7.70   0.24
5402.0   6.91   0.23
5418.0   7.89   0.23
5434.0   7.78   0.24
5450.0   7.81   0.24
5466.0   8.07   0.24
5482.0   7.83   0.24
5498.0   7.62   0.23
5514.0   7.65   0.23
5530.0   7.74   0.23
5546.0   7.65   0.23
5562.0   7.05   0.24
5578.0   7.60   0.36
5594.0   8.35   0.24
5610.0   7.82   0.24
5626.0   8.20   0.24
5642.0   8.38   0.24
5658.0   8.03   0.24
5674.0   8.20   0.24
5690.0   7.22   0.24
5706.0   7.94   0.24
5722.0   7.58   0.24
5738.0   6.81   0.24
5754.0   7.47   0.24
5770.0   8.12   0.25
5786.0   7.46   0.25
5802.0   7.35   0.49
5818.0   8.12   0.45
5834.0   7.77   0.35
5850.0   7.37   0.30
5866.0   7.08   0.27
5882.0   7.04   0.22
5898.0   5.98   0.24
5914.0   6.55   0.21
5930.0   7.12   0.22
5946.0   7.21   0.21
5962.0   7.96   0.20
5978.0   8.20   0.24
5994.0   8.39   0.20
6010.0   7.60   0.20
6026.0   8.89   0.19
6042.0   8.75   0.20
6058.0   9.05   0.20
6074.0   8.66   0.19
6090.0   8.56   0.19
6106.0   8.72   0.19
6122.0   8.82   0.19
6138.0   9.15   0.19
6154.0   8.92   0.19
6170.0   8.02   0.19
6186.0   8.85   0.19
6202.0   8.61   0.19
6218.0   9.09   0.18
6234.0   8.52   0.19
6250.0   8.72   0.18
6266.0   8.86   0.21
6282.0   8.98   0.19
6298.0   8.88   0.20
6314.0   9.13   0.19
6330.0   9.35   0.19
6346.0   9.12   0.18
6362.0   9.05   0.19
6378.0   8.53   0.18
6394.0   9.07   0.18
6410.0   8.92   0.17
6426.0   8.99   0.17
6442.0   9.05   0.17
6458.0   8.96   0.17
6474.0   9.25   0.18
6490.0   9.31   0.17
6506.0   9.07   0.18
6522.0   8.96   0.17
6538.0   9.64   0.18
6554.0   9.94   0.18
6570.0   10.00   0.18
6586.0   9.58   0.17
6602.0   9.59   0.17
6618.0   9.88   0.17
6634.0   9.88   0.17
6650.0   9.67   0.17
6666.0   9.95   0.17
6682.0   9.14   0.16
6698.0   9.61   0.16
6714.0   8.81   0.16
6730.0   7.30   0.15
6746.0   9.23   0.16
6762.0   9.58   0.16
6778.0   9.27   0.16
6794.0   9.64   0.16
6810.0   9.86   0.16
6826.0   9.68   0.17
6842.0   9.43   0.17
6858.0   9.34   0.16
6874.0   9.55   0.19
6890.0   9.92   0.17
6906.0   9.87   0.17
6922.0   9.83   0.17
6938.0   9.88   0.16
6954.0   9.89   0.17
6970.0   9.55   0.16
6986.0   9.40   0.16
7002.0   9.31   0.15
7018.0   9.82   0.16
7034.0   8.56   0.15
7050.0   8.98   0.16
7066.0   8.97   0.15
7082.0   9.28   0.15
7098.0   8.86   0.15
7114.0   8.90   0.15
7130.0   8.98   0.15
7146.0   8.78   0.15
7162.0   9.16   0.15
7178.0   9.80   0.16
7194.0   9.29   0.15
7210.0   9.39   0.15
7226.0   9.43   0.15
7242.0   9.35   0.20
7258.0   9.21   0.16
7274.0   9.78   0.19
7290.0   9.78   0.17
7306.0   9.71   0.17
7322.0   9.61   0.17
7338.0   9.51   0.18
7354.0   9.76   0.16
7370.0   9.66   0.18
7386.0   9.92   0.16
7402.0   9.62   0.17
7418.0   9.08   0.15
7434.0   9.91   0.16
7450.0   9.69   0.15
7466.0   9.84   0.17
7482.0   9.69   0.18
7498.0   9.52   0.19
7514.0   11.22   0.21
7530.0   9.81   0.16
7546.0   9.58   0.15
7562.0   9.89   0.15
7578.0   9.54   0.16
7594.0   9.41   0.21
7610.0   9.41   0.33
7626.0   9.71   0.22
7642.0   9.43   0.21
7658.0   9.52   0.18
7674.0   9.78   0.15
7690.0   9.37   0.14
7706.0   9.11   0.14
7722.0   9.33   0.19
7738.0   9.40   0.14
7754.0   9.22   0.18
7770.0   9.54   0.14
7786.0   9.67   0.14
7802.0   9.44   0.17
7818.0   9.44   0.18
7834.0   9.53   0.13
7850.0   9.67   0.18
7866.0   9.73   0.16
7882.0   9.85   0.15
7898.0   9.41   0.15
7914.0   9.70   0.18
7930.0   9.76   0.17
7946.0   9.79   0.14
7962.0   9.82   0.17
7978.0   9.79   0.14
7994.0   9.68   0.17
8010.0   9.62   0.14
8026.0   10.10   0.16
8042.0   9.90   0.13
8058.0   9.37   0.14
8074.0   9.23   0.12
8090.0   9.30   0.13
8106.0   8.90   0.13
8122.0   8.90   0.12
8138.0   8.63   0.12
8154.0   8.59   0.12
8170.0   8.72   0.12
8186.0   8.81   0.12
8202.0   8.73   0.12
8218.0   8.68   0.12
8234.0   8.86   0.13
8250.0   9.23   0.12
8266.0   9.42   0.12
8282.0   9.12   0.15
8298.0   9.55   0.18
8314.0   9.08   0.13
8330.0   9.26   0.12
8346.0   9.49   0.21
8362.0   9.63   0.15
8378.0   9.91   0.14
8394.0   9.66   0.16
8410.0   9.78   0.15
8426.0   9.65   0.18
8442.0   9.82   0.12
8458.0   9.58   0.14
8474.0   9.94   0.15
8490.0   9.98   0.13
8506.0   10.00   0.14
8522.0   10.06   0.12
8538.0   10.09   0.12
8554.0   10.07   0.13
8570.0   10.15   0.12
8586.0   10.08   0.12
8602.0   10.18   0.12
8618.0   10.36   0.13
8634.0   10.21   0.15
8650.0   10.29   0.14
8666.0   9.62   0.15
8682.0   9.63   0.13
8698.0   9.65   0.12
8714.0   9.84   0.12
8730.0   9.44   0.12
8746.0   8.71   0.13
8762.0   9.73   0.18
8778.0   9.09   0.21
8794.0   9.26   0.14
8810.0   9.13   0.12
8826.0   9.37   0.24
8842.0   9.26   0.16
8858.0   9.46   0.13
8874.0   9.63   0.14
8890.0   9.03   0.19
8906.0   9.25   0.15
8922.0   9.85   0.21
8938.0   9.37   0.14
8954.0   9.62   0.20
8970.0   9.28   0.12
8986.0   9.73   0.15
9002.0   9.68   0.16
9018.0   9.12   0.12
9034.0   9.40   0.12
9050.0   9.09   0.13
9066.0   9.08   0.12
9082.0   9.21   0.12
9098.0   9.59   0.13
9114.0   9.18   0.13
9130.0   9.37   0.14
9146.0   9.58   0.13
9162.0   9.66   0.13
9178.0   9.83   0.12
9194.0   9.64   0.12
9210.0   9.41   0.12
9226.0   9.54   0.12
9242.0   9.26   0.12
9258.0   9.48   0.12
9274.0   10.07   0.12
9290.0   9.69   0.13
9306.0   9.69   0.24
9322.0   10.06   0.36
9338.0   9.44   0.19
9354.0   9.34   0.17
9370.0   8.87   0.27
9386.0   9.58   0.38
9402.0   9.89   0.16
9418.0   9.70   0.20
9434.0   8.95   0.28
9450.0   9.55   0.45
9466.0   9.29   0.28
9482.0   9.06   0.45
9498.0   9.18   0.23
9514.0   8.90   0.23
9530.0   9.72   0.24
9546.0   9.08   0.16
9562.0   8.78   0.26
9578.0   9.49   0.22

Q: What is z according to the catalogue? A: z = 0.141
